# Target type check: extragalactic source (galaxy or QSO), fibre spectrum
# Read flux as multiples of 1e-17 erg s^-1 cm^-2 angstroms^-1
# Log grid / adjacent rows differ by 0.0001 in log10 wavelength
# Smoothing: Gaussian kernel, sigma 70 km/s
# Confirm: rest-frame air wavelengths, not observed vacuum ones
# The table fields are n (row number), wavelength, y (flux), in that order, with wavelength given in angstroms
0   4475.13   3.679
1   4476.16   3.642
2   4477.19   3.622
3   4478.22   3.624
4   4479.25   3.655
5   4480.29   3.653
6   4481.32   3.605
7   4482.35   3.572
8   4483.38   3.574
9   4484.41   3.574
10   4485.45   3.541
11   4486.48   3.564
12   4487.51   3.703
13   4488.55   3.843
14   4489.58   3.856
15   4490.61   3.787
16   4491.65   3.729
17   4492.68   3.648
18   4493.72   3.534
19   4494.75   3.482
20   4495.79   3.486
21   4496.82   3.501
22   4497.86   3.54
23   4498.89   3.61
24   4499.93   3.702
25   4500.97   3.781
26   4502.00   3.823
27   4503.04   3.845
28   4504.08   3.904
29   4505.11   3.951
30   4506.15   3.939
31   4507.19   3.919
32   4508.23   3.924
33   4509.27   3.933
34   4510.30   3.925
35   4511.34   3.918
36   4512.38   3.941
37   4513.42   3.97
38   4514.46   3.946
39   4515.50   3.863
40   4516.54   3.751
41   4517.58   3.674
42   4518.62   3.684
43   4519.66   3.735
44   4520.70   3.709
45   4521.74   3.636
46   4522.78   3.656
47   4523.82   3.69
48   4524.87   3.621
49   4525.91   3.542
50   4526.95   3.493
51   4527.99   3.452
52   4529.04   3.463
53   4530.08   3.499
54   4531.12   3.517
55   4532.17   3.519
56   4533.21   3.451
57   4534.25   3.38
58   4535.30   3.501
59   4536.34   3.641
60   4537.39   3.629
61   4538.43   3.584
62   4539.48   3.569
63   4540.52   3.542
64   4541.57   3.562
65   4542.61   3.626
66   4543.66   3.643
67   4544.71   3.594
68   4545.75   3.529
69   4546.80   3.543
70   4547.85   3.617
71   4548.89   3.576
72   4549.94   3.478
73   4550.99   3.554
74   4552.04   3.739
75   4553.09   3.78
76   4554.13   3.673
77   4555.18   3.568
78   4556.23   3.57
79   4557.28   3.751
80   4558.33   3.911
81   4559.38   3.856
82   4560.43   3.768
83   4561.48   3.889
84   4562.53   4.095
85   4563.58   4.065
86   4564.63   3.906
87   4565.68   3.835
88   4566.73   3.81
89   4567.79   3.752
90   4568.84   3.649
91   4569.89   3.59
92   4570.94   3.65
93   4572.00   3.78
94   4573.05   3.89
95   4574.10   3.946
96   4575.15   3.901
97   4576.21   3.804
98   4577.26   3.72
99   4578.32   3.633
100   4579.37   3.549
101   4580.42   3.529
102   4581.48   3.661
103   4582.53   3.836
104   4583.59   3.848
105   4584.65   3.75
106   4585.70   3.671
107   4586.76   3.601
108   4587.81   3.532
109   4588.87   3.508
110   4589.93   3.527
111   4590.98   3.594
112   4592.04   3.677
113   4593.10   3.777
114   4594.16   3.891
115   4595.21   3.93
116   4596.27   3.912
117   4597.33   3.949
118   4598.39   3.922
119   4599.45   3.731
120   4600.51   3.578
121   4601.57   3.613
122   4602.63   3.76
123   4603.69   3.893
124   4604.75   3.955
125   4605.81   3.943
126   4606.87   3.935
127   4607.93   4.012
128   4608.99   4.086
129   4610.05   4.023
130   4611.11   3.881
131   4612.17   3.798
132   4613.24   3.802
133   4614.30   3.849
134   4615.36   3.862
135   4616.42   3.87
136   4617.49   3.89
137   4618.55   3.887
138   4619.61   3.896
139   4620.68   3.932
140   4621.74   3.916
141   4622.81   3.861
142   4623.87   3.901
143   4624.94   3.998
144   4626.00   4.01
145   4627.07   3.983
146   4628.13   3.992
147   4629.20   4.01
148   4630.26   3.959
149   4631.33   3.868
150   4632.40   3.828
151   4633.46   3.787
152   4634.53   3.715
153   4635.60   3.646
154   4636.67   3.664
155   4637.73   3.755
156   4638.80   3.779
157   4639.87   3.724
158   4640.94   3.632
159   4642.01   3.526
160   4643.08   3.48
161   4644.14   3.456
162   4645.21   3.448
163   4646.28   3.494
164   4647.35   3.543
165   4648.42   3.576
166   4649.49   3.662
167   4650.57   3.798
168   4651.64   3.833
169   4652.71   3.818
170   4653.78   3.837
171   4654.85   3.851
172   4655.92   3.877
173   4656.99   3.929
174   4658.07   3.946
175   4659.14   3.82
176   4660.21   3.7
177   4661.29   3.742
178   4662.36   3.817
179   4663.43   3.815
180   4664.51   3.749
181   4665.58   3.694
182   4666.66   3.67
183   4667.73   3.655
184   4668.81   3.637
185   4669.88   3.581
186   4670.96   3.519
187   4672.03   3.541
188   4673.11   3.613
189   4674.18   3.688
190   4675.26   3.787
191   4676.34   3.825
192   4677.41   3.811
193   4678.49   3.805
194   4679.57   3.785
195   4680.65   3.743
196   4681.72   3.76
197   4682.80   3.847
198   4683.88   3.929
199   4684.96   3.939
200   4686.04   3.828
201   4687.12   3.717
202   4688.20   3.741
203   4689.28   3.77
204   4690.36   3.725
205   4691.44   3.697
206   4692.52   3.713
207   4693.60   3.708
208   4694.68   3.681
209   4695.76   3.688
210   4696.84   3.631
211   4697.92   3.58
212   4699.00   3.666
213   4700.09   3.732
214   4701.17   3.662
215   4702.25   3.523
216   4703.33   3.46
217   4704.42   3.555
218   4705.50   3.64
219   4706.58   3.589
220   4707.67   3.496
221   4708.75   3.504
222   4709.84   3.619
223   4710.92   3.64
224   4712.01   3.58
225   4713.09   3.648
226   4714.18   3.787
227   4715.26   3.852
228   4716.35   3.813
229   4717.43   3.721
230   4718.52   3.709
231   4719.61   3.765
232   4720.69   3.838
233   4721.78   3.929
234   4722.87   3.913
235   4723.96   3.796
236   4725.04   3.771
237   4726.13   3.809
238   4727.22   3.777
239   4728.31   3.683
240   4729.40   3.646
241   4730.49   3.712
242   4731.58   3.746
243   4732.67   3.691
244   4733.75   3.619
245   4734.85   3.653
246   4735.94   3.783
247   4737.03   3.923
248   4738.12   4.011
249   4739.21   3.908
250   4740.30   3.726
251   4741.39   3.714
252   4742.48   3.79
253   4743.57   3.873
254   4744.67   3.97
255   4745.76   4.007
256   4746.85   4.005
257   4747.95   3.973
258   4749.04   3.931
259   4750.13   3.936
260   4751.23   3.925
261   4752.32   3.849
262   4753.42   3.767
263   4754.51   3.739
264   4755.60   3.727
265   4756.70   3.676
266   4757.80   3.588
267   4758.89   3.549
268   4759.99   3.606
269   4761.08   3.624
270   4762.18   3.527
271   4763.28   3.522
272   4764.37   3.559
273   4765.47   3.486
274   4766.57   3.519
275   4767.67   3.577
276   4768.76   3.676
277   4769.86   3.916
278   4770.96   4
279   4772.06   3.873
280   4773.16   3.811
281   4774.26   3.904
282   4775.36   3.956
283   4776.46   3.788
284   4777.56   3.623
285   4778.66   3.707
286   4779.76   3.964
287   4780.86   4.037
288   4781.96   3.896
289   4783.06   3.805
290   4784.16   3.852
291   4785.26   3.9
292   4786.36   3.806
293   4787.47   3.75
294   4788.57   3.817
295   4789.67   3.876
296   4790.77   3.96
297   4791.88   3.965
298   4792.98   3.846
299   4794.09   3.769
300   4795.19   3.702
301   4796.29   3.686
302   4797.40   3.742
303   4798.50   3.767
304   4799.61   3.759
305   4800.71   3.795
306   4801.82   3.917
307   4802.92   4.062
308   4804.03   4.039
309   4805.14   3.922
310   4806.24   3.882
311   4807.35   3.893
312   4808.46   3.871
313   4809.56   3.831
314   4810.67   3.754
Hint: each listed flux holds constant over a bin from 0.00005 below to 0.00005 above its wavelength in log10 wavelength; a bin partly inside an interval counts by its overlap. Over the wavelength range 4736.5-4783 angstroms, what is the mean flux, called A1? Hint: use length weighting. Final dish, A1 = 3.79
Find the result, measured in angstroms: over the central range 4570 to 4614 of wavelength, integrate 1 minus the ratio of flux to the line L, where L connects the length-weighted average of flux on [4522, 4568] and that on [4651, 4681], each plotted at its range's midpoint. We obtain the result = -1.1 angstroms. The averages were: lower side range 3.65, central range 3.78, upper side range 3.75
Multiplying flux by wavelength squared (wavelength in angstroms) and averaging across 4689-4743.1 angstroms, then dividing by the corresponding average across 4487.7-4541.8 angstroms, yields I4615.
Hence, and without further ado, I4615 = 1.10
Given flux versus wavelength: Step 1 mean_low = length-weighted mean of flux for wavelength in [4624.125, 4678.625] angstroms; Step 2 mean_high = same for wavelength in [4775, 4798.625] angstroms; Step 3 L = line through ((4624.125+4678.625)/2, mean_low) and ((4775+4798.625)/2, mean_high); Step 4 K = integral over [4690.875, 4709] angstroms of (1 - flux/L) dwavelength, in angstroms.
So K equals 0.7 angstroms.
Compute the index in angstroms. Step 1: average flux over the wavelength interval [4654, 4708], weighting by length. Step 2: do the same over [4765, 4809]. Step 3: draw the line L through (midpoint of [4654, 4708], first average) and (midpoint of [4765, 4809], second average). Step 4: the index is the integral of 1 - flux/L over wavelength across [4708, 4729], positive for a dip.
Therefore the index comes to 0.09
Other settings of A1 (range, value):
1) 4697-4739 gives 3.71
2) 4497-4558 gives 3.67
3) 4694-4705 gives 3.62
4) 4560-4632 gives 3.82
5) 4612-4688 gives 3.77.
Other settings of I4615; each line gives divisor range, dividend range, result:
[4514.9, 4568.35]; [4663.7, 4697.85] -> 1.08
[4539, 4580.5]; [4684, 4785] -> 1.09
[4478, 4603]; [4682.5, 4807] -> 1.11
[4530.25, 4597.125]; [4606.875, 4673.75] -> 1.06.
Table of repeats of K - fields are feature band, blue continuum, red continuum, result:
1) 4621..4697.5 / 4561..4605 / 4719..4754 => 0.8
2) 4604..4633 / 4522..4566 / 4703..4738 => -2.0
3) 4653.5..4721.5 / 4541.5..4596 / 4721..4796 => 0.8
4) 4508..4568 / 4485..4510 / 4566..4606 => 0.8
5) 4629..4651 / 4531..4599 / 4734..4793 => 0.3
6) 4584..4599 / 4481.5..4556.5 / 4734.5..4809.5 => -0.1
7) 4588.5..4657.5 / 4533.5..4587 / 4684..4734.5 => -1.9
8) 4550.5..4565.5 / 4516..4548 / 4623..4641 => -0.6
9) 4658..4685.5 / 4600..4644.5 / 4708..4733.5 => 0.3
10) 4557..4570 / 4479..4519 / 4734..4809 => -0.3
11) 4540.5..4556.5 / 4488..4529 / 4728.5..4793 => 0.6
